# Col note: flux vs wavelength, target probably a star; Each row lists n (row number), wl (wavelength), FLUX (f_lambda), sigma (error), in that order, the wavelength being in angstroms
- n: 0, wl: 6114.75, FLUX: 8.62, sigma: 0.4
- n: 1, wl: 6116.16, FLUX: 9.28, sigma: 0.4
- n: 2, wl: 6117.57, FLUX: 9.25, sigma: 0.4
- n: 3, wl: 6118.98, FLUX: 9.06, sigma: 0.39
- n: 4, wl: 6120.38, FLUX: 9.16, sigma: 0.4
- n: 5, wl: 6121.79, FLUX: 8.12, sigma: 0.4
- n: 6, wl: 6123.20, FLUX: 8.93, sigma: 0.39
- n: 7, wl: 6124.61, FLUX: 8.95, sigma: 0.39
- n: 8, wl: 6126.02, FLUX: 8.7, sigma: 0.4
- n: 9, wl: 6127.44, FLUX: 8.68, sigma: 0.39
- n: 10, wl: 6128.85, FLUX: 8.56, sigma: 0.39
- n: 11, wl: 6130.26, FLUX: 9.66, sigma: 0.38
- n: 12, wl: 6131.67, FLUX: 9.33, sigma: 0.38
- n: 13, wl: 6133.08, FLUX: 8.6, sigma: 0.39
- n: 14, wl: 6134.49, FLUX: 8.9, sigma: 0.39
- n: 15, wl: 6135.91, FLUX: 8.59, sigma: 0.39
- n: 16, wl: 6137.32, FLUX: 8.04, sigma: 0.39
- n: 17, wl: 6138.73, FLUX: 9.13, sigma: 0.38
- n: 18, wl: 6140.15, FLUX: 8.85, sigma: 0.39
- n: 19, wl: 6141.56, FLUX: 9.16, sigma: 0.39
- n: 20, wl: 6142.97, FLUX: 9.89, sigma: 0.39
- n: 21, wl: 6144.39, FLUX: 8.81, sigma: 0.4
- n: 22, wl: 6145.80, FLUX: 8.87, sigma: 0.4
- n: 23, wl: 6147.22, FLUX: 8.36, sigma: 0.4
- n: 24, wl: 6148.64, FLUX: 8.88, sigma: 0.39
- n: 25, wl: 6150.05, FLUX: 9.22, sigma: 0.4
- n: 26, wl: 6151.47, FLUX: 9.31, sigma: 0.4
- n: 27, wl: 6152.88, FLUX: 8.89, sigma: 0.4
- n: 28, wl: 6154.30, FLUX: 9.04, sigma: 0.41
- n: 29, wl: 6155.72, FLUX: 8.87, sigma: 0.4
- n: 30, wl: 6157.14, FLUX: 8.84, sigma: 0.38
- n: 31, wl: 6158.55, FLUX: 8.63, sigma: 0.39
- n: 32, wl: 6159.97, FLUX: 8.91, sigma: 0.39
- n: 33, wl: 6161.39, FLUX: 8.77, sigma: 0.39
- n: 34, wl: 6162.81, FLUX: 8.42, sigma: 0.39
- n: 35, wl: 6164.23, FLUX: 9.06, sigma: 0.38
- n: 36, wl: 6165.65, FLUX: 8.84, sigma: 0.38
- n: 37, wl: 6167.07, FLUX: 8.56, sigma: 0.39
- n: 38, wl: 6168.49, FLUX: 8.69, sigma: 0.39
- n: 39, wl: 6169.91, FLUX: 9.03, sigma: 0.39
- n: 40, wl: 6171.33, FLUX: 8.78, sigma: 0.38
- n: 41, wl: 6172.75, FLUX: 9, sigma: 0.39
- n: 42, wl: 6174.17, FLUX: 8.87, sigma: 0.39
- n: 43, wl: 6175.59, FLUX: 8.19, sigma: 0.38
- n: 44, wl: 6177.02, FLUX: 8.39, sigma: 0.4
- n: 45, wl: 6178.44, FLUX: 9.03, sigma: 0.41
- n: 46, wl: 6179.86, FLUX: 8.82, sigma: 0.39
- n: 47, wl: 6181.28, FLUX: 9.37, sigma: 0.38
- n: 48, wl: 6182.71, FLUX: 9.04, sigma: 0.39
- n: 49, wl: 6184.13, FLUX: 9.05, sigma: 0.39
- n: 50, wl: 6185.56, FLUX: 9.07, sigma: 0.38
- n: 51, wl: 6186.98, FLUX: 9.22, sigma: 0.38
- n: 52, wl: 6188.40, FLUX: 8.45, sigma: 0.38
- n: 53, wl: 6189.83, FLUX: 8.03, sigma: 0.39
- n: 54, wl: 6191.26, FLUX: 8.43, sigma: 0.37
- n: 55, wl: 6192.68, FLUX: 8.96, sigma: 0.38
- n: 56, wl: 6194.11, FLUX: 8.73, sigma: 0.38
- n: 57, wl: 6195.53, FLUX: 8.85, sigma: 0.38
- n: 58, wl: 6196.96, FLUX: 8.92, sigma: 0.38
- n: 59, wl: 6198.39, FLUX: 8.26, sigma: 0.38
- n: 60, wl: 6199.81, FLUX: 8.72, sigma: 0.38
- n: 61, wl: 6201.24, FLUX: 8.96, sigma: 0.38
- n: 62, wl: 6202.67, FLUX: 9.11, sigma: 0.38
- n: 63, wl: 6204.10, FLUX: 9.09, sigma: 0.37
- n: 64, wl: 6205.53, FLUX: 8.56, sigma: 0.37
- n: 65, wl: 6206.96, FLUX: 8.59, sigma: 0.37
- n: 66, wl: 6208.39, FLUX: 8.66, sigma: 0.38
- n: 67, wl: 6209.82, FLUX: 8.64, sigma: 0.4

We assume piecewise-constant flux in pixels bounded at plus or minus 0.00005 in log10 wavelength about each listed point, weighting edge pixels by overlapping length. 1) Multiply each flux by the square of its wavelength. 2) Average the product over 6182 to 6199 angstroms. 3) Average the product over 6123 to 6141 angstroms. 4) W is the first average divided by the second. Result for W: 1.0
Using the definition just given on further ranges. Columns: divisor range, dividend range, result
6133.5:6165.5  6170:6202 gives 1.00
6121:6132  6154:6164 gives 1.00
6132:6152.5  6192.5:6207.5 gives 1.01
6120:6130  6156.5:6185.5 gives 1.02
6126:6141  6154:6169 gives 1.00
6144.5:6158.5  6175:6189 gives 1.01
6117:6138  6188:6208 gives 1.01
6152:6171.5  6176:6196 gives 1.01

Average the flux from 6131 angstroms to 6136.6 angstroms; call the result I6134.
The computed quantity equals 8.85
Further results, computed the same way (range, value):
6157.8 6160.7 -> 8.79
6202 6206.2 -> 8.92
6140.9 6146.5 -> 9.19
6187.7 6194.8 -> 8.51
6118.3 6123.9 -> 8.83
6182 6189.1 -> 8.98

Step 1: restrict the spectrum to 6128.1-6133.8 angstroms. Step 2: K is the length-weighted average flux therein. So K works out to 9.05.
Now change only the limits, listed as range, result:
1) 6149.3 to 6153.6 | 9.15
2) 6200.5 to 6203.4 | 9.01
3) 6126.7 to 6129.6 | 8.62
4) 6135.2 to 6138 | 8.32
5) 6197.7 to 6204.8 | 8.83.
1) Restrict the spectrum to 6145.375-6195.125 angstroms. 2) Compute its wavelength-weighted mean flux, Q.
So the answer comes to 8.82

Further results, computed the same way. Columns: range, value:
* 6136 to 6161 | 8.91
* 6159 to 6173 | 8.79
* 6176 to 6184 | 8.91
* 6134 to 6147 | 8.89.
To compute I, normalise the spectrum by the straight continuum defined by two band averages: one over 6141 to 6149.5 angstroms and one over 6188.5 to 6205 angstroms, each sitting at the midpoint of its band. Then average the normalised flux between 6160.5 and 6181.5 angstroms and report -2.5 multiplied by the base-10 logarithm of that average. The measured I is 0.01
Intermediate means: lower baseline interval 9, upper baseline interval 8.72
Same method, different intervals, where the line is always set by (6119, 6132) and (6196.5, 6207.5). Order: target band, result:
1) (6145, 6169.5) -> 0.00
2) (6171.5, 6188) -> -0.01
